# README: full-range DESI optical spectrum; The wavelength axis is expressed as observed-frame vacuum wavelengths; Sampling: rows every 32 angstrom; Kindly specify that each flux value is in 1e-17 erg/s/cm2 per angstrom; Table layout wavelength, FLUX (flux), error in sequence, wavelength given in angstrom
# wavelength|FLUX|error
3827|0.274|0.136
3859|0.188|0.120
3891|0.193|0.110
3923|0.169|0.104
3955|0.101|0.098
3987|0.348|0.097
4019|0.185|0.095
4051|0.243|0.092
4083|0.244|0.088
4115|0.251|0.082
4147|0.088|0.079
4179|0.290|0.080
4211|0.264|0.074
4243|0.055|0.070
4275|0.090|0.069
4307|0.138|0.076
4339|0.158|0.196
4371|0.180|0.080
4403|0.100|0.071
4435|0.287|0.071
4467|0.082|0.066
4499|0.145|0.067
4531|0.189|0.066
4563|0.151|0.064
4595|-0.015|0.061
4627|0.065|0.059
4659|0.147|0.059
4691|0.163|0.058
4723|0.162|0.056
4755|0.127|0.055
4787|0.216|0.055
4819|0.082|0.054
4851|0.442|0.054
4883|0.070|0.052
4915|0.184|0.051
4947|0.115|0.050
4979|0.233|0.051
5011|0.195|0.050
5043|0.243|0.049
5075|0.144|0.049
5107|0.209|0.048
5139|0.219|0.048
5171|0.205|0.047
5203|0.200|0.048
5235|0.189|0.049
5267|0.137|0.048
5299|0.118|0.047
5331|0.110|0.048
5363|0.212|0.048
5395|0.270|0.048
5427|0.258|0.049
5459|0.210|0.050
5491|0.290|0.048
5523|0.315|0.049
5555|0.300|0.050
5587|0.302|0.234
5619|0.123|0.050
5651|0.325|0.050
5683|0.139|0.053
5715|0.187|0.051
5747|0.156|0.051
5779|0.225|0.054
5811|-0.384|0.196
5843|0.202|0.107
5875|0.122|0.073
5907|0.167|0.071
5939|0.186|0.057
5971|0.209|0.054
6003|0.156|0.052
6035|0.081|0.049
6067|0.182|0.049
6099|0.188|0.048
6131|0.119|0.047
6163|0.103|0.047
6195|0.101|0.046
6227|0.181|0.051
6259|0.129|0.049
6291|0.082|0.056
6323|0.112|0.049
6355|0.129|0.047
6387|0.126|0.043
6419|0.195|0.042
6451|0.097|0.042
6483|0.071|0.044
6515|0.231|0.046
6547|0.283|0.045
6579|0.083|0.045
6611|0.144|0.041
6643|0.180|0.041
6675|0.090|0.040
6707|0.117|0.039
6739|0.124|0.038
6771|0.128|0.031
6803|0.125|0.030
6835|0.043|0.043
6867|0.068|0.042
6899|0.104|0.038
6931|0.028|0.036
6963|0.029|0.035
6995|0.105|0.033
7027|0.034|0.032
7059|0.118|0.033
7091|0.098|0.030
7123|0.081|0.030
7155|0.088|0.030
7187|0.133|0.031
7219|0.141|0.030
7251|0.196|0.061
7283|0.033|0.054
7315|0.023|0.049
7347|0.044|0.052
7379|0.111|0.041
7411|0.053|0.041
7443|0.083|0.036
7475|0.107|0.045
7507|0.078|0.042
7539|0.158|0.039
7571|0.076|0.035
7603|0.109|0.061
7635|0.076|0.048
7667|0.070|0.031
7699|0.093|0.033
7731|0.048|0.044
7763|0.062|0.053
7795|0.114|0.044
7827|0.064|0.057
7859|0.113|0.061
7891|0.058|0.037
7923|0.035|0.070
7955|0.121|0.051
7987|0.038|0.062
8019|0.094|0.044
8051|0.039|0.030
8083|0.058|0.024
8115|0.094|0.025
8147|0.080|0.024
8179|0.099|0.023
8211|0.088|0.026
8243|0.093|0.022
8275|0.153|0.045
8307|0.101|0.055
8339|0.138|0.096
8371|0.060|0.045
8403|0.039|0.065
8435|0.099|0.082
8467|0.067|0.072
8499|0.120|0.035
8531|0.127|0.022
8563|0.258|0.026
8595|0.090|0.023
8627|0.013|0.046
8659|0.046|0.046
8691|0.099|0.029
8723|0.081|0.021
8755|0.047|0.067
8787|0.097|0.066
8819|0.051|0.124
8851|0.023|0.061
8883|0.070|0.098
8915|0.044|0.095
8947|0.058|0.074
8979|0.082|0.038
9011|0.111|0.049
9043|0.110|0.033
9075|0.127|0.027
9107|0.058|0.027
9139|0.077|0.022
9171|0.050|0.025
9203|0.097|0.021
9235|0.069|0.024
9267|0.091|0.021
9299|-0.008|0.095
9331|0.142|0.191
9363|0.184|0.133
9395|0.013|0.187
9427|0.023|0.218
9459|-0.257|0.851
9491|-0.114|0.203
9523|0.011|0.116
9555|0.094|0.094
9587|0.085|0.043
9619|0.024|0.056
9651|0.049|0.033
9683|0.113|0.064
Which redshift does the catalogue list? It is 0.304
